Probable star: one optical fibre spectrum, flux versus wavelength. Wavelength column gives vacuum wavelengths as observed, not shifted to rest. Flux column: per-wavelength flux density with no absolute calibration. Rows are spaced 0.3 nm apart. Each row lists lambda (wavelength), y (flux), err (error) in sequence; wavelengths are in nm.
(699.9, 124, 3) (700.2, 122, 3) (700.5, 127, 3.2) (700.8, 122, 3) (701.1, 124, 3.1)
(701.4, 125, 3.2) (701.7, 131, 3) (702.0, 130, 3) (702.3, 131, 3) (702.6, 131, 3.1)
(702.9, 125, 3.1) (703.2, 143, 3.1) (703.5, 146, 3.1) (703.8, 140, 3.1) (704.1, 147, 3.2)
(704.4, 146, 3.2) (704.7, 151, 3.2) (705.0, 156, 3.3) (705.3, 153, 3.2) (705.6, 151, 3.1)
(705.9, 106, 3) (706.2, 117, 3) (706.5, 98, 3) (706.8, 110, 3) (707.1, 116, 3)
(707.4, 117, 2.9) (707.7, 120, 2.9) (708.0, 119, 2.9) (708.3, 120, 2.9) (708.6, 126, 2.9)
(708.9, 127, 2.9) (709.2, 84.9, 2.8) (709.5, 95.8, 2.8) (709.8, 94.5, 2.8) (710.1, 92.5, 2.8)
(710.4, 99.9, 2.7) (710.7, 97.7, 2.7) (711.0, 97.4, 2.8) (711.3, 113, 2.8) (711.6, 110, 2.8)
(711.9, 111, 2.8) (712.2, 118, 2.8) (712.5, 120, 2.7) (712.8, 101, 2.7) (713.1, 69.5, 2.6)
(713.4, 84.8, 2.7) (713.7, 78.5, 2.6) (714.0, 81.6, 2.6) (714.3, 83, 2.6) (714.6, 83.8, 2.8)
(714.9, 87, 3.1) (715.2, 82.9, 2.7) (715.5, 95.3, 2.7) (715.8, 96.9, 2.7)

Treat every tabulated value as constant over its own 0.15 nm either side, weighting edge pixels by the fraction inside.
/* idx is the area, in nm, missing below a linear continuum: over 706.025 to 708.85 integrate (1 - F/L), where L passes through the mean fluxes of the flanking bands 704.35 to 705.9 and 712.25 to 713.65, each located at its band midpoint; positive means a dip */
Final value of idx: 0.32 nm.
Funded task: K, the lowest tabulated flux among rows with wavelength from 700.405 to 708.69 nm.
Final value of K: 98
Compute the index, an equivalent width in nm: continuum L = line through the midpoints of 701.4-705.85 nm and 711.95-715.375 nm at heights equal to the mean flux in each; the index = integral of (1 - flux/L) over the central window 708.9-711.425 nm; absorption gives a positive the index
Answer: 0.21 nm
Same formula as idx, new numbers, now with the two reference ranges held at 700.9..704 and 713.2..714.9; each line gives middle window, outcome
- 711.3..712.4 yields -0.26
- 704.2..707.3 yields -0.31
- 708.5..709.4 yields -0.05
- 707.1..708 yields -0.06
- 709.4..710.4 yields 0.05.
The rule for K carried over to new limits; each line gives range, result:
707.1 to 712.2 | 84.9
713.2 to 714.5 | 78.5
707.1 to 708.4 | 116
